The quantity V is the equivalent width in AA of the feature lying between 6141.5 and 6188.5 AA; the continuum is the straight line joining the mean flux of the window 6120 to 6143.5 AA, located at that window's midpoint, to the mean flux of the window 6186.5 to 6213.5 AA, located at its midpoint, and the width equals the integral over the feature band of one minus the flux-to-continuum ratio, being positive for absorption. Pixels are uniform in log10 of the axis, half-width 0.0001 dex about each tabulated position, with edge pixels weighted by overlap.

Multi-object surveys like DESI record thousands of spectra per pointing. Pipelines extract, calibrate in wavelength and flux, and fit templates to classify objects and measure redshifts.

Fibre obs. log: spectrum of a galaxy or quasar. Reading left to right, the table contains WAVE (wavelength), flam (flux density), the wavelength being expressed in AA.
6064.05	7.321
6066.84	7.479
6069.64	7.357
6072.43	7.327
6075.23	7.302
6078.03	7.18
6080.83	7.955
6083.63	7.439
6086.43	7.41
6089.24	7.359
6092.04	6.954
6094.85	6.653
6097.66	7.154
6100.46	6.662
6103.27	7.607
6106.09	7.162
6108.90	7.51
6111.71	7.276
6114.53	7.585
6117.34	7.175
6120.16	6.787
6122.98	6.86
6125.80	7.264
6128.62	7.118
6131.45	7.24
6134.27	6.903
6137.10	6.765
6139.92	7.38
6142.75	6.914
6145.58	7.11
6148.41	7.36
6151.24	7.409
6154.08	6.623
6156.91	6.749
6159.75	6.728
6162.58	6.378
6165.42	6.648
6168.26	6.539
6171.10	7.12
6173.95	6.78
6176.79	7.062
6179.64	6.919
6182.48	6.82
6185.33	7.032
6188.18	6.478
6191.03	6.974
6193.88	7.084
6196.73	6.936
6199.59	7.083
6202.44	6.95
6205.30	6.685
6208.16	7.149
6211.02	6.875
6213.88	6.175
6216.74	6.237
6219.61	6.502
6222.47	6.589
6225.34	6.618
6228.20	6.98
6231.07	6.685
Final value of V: 0.6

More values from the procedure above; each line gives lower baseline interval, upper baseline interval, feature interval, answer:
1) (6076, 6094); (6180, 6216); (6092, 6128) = 0.5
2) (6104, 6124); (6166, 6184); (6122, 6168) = 0.5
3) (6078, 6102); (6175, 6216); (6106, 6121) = -0.3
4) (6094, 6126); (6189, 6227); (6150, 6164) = 0.4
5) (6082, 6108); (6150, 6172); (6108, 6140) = -0.7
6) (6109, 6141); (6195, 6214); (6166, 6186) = 0.3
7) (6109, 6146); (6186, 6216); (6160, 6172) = 0.5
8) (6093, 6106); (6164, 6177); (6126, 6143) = -0.4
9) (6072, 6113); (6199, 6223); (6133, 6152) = -0.3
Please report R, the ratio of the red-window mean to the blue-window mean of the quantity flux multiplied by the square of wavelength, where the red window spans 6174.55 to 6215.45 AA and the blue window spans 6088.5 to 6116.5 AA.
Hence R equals 0.98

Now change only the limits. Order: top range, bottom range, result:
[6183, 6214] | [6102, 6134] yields 0.98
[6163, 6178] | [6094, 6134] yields 0.97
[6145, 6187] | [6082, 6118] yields 0.97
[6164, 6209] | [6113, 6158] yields 0.99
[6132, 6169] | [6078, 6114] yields 0.97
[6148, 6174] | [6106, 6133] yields 0.96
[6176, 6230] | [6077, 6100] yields 0.97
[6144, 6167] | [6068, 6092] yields 0.95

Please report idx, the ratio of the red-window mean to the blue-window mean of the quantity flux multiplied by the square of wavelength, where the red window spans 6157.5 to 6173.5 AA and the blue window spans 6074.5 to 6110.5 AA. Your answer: 0.94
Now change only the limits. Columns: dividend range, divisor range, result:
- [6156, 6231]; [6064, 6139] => 0.97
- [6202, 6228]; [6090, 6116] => 0.96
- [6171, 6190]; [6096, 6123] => 0.98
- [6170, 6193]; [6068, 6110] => 0.98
